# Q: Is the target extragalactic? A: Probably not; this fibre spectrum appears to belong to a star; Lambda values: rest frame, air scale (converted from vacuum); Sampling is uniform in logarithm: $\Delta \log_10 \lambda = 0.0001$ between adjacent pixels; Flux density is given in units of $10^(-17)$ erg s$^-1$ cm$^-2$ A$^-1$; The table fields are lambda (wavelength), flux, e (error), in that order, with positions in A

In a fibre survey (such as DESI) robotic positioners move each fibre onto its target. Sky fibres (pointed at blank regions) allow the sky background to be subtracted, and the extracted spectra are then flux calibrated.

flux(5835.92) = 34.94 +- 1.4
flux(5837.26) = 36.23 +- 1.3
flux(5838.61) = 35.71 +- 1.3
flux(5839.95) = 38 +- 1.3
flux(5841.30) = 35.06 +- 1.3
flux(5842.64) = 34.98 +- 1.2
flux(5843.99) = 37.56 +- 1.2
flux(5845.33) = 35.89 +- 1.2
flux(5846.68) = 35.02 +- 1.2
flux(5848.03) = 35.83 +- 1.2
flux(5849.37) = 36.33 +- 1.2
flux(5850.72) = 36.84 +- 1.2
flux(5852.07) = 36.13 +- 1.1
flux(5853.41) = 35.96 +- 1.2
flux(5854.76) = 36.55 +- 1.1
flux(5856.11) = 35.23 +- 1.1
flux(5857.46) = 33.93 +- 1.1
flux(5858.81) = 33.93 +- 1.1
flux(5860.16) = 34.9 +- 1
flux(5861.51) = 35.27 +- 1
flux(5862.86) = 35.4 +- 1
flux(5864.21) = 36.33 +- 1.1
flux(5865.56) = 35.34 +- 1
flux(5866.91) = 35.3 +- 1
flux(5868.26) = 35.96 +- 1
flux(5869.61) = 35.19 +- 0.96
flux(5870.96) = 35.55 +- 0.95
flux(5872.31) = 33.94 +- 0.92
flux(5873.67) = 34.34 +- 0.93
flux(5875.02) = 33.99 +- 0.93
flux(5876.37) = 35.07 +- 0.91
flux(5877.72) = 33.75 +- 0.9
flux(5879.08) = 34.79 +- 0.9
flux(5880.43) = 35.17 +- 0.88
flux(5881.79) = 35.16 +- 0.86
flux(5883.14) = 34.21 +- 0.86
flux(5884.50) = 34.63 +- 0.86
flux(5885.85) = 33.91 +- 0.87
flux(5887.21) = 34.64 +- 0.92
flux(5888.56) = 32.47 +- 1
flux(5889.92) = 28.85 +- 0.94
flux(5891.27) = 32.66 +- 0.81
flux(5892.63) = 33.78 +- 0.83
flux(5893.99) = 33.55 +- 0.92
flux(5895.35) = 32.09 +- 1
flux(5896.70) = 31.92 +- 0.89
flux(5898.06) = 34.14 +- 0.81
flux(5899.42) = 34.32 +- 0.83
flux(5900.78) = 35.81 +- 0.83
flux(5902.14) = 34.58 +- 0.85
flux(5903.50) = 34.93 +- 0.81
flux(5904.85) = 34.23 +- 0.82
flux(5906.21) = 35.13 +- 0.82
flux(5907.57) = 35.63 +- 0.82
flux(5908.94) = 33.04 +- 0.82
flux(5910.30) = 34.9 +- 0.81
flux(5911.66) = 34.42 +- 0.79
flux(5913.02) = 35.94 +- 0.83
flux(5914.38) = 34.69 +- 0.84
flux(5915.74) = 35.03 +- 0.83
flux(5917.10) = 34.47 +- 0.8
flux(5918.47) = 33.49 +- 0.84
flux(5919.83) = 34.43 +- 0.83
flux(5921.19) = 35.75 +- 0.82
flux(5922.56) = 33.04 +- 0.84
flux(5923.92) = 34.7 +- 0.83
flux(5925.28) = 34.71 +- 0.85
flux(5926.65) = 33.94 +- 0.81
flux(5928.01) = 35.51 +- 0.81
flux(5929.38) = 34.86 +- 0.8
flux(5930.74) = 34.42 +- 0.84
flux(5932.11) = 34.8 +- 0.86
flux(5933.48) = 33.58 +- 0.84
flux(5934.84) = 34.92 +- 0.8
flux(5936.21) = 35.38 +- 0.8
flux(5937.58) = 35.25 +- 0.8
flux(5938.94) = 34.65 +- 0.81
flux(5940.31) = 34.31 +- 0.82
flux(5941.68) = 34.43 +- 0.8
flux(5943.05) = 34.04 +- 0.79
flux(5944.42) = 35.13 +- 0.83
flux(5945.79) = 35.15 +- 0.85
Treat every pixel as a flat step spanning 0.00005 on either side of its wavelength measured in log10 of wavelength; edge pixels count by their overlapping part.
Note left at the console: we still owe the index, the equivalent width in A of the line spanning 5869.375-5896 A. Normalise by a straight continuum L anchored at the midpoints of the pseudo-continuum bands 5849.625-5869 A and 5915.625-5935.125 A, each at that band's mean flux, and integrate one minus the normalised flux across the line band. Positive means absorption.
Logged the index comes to 1.0 A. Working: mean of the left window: 35.5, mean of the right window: 34.5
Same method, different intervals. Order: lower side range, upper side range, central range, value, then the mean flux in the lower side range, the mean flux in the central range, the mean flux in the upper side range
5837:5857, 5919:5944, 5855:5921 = 1.7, 36.1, 34.4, 34.6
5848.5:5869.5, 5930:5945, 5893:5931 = 0.6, 35.6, 34.4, 34.6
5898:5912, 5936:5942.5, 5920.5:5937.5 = 0.0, 34.7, 34.6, 34.7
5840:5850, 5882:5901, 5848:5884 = -0.4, 35.9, 35.2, 33.3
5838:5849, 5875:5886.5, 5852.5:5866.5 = 0.0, 36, 35.3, 34.6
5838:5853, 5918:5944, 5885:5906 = 1.0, 36.1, 33.5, 34.6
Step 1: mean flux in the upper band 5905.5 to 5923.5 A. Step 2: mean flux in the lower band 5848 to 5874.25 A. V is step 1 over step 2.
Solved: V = 0.98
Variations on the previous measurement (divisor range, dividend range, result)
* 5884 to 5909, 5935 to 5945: 1.03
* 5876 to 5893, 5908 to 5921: 1.02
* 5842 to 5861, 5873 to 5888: 0.97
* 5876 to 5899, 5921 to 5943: 1.03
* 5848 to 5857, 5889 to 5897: 0.89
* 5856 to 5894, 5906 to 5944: 1.01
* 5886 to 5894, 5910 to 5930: 1.06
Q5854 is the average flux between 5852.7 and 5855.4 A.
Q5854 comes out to 36.3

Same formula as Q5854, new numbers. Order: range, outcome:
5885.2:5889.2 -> 33.7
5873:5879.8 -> 34.4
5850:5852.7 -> 36.4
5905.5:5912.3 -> 34.6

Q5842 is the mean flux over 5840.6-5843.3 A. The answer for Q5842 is 35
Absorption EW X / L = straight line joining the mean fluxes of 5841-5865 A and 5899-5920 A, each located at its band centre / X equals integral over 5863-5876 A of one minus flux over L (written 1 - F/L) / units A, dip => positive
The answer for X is 0.1 A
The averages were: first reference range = 35.6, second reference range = 34.7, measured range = 35.1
